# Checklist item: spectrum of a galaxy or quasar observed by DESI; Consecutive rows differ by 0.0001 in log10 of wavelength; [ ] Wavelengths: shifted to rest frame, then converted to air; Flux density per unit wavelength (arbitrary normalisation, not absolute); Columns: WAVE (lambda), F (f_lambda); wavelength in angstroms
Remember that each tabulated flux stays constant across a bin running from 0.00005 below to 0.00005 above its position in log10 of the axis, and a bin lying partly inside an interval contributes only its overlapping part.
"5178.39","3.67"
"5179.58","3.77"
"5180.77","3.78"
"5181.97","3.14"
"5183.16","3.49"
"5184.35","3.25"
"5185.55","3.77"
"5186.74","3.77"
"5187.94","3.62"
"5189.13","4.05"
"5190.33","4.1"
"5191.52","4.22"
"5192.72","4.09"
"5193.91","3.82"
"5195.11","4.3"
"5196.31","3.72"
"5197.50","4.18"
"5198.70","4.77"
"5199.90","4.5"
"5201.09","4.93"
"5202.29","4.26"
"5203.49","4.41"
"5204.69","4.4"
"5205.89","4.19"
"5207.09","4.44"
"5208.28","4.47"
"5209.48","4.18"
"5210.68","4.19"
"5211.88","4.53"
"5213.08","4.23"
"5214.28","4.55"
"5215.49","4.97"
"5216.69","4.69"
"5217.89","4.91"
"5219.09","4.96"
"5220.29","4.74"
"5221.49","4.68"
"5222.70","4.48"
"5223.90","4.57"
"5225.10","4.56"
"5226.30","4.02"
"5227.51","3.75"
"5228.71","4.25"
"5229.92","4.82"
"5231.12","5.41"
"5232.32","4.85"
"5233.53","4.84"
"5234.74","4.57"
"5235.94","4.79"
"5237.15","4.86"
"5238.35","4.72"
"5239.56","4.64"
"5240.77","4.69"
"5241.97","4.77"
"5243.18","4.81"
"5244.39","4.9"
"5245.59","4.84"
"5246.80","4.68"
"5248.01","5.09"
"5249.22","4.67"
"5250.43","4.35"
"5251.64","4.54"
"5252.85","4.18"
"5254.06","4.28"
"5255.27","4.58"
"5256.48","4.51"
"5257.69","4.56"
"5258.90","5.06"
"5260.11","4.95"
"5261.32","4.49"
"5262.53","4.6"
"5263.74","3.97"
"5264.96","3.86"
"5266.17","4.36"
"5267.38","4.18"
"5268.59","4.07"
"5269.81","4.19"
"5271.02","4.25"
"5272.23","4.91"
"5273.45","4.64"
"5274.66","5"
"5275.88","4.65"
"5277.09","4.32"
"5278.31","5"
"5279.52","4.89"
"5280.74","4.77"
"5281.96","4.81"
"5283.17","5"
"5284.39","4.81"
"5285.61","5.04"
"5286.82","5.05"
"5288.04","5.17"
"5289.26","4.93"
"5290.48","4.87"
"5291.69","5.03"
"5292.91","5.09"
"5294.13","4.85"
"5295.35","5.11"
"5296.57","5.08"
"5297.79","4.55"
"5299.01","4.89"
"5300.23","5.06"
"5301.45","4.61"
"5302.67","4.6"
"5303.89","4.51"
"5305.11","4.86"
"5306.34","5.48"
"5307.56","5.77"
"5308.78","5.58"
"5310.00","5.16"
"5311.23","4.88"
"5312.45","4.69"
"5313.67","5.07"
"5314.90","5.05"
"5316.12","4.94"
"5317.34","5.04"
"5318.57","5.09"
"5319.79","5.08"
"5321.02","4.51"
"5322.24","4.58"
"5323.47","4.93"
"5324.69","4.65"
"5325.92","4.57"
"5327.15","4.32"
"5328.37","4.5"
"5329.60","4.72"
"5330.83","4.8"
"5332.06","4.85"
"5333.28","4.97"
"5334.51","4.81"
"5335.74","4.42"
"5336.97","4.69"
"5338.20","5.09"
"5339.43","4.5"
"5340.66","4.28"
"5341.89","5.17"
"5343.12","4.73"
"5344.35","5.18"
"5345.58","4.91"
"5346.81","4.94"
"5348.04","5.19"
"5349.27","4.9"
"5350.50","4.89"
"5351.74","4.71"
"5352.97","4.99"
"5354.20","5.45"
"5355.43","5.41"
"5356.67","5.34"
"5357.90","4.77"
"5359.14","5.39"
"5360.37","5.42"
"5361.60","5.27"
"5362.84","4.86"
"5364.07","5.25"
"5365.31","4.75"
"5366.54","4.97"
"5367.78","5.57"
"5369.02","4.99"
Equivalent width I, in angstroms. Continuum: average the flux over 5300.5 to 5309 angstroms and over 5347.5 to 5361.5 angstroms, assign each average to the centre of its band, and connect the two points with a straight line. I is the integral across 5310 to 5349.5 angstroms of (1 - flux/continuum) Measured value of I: 2.08 angstroms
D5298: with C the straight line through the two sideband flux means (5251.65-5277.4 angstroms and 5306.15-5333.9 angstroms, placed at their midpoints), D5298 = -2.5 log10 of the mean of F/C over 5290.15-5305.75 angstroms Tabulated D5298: -0.03 mag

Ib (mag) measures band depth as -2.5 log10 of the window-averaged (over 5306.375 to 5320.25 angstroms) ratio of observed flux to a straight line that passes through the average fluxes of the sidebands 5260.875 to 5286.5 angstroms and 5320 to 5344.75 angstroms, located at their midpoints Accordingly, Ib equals -0.10 mag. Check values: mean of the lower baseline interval 4.57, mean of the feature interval 5.14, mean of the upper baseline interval 4.71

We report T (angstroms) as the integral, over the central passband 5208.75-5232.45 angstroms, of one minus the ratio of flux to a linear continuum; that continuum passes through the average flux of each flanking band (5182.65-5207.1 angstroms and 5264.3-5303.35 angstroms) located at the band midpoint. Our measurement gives -1.5 angstroms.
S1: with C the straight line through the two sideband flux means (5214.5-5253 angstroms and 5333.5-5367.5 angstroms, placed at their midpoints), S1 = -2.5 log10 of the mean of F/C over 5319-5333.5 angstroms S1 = 0.05 mag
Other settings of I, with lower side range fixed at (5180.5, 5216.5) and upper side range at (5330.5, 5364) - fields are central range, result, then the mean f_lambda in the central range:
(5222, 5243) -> -1.39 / 4.63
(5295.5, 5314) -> -0.99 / 4.99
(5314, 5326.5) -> -0.08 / 4.85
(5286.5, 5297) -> -0.80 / 5.02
